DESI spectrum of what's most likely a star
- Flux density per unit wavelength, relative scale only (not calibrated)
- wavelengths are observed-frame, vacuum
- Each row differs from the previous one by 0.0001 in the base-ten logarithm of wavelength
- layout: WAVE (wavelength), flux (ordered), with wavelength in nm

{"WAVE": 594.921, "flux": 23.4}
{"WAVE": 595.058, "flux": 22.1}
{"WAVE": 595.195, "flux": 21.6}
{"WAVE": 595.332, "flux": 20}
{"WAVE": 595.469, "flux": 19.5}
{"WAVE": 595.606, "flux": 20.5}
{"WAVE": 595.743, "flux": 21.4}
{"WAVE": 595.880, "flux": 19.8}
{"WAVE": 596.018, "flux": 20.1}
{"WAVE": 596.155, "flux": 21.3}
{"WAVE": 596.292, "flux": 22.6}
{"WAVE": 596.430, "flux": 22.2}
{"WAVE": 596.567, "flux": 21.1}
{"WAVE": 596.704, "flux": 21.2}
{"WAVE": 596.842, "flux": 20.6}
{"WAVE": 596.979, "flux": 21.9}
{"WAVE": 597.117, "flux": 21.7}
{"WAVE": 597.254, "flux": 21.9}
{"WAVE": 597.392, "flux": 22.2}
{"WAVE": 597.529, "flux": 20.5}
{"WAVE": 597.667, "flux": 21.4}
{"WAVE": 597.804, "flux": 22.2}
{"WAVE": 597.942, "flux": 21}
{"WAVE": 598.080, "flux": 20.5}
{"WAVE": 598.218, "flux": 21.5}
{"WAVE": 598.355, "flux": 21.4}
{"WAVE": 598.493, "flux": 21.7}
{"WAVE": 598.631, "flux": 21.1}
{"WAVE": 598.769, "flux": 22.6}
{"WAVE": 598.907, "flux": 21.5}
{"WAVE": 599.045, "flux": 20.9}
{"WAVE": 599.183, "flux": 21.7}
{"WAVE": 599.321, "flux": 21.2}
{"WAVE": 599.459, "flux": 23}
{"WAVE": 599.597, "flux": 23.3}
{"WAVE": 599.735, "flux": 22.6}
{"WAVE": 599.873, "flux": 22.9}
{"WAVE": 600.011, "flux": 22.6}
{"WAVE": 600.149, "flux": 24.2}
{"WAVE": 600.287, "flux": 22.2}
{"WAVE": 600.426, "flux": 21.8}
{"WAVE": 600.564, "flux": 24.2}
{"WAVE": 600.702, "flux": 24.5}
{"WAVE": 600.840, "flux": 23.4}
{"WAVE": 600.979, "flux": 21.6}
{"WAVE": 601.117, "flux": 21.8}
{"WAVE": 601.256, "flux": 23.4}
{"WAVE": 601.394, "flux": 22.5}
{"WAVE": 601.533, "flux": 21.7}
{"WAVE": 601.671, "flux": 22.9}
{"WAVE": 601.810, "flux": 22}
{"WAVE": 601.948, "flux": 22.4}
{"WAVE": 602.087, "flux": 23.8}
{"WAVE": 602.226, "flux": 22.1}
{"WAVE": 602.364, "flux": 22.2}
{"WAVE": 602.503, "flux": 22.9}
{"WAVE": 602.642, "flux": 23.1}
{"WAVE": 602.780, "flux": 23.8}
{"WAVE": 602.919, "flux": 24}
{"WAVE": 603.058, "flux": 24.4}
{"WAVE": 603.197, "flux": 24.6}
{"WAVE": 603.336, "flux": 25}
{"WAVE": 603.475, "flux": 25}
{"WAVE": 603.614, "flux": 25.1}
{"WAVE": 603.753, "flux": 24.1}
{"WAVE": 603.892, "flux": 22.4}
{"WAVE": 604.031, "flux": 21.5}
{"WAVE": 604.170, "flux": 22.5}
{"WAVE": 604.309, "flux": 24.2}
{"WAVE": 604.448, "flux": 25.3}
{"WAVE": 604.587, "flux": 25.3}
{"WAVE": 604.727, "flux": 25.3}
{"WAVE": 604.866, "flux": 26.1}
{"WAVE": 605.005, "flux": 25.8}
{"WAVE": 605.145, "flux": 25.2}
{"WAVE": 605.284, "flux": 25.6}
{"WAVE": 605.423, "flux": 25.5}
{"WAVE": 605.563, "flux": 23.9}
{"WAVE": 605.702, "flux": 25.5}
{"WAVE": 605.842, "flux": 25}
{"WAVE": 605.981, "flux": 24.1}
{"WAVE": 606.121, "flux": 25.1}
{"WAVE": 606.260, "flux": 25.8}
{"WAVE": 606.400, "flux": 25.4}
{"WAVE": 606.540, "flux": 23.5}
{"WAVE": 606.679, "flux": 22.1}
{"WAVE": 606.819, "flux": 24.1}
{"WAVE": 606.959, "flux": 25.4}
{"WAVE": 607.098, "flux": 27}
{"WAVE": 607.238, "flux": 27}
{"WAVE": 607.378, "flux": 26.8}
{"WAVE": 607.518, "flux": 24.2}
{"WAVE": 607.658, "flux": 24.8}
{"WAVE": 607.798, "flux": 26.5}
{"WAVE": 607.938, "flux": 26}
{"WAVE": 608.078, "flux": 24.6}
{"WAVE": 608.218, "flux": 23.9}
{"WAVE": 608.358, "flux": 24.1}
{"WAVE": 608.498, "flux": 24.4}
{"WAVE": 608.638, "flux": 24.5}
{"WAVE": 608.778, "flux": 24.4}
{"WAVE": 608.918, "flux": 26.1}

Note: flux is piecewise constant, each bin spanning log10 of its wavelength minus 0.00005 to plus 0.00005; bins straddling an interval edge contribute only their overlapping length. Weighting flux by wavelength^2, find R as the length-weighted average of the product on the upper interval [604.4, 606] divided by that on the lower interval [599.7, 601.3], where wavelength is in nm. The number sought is 1.1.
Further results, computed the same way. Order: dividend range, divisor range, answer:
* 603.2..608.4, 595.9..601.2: 1.16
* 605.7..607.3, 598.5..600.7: 1.14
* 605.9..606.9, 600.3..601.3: 1.08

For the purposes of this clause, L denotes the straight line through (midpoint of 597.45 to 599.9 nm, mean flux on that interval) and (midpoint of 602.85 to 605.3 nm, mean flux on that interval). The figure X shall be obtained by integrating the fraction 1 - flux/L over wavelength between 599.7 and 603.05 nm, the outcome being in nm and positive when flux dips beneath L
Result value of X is 0.029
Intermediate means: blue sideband 21.7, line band 22.9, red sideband 24.5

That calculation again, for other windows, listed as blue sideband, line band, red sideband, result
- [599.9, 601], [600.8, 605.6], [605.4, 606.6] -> 0.05 nm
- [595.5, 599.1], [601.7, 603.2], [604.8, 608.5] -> 0.02 nm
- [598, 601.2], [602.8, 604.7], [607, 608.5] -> -0.02 nm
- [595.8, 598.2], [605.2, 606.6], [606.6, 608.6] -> -0.03 nm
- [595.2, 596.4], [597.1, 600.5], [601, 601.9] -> -0.05 nm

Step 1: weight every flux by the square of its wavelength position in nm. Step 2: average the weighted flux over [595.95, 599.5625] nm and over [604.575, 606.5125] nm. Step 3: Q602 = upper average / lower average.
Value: 1.20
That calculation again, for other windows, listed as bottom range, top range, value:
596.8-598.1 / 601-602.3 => 1.06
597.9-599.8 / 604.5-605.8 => 1.19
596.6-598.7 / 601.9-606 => 1.16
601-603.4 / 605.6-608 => 1.11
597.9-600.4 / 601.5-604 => 1.08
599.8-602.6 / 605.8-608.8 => 1.12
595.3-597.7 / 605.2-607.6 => 1.23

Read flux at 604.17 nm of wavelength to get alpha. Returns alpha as 22.5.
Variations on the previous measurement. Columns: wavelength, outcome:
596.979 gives 21.9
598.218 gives 21.5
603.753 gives 24.1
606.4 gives 25.4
